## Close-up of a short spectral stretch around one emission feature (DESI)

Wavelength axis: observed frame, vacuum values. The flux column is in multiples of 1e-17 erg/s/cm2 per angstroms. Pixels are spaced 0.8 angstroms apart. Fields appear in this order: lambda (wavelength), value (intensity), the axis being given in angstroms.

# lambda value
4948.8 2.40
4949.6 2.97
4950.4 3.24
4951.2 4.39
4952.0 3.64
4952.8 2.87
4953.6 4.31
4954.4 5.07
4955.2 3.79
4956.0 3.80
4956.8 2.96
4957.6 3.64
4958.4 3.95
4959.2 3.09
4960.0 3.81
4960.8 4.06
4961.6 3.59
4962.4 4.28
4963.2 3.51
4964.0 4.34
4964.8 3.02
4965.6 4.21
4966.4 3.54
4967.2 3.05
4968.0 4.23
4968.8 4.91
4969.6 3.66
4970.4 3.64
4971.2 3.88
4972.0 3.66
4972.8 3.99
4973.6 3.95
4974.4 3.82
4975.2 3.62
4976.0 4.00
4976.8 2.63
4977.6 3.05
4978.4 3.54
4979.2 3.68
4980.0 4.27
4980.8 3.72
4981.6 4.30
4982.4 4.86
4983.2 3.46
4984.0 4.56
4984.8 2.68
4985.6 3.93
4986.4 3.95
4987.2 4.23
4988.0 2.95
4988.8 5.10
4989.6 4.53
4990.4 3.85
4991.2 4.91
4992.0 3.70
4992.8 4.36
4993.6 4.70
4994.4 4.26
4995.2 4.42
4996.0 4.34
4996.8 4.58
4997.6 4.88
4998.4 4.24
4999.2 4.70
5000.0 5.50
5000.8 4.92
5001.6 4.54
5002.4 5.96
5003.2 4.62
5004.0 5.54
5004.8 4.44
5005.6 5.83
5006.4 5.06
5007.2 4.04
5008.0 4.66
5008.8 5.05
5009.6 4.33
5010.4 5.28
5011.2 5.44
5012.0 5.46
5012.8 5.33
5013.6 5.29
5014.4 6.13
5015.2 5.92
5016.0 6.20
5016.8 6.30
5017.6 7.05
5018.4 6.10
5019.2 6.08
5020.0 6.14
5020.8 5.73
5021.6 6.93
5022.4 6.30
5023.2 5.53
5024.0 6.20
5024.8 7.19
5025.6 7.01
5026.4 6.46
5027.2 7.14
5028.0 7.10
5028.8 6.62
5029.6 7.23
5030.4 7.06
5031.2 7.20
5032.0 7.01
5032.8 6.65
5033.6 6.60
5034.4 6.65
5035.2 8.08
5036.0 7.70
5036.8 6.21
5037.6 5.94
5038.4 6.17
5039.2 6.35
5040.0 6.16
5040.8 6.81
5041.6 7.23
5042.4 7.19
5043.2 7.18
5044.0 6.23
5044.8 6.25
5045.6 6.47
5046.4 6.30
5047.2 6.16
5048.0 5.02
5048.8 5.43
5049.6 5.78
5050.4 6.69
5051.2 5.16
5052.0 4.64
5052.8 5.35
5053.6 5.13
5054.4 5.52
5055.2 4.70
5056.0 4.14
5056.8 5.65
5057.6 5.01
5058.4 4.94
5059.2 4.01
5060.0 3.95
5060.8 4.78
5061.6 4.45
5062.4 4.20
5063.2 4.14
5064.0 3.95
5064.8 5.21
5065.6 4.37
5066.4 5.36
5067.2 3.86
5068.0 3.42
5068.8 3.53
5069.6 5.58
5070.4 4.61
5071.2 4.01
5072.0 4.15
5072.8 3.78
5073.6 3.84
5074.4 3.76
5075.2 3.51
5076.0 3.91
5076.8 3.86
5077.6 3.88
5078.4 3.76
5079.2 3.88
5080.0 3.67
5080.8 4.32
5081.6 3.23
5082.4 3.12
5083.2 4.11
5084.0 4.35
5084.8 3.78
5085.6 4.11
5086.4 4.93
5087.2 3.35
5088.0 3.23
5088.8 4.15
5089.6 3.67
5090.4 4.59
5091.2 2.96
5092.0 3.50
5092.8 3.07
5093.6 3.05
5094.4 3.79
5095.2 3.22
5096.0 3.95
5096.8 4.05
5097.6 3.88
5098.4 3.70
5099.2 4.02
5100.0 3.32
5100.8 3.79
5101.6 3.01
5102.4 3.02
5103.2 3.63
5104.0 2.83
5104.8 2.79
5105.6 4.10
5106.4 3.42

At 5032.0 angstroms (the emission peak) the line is C IV 1549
